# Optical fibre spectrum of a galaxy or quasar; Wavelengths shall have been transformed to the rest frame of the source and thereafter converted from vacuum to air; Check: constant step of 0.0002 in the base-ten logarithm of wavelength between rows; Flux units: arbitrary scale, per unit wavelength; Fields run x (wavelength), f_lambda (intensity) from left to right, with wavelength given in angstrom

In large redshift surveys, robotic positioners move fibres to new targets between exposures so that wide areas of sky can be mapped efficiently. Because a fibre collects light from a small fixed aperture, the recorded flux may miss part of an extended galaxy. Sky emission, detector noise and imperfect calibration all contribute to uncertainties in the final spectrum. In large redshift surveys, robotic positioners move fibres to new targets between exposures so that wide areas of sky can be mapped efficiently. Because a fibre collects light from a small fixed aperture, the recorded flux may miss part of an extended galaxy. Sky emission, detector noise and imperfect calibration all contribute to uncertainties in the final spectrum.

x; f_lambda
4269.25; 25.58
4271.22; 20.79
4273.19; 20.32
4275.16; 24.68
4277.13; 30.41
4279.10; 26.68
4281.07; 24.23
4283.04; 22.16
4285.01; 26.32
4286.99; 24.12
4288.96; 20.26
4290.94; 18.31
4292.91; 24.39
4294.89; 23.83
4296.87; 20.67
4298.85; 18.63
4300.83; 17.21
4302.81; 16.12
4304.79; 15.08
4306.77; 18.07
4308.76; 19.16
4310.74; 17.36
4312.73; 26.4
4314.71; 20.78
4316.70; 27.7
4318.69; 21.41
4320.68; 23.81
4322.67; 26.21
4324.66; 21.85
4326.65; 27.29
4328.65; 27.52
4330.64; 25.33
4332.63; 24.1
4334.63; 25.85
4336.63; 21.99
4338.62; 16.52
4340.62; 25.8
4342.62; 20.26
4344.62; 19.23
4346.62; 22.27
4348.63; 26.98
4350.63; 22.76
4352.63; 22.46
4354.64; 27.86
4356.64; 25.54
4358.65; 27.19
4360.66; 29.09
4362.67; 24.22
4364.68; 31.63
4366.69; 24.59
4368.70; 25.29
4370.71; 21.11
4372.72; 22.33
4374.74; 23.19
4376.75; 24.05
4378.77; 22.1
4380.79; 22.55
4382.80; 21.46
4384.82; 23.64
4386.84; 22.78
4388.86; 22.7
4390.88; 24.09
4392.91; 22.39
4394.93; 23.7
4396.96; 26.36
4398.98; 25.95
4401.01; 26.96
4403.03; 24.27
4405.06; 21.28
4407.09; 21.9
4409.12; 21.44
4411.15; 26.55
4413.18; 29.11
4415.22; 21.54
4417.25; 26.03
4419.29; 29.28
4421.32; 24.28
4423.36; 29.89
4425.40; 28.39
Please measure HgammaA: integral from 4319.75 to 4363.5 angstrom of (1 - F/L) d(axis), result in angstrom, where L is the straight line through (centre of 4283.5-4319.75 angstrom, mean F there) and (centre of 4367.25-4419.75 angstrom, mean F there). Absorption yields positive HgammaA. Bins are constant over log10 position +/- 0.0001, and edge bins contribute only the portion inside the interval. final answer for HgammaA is -4.1 angstrom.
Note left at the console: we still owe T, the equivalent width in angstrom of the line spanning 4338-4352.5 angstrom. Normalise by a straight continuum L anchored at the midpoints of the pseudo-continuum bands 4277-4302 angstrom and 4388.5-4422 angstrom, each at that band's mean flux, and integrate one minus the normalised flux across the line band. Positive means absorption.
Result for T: 0.9 angstrom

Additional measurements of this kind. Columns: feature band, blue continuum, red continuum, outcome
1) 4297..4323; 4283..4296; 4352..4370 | 3.7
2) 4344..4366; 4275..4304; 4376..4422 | -1.9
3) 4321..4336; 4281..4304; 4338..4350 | -2.4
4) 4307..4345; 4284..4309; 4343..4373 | -1.1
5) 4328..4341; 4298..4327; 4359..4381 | -0.7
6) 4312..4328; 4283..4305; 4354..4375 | -1.4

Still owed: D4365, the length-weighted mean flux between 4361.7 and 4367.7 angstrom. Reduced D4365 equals 26.8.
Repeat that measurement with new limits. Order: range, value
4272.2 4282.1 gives 25.2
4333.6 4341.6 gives 22.5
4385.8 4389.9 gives 22.8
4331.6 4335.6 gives 25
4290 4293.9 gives 21.4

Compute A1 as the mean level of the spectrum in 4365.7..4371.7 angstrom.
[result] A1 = 23.7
